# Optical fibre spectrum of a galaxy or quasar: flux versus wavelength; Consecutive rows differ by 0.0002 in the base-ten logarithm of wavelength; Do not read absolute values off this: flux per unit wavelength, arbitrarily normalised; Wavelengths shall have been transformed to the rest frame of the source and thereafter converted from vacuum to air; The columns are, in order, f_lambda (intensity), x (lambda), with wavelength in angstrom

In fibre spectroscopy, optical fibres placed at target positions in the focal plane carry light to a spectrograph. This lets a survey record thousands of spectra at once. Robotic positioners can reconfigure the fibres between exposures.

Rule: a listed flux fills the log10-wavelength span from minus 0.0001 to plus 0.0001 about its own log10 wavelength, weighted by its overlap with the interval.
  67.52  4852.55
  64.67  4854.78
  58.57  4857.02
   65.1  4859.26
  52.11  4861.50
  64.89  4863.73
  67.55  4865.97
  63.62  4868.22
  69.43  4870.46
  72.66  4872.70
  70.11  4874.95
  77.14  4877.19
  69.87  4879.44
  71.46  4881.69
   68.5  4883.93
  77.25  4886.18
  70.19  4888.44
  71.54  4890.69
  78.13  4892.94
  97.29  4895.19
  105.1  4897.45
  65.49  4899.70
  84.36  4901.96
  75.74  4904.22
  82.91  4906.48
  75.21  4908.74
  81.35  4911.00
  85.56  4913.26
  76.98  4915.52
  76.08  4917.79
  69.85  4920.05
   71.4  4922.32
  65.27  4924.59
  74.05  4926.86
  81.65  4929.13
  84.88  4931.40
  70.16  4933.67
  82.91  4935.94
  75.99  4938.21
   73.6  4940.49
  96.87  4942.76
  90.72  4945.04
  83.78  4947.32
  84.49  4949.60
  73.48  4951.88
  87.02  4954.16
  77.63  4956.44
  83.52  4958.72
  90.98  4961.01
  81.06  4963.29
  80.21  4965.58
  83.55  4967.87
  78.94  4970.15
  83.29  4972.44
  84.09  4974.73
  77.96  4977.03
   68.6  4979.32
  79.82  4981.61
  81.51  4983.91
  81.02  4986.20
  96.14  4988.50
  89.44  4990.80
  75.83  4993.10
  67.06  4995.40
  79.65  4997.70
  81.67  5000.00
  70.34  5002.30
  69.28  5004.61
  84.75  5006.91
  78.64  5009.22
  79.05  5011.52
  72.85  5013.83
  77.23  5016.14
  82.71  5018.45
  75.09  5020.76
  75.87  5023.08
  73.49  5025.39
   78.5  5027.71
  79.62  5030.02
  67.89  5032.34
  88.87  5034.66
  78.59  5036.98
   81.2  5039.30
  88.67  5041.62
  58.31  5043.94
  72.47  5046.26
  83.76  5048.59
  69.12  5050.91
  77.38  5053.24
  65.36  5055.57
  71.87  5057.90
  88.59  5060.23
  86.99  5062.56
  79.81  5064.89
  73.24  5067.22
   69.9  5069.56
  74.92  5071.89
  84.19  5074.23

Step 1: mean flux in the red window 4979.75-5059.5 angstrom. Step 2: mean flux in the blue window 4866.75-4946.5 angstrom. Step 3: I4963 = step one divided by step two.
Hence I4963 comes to 1.0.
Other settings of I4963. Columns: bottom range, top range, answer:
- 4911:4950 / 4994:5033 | 0.96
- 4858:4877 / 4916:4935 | 1.12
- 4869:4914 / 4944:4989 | 1.06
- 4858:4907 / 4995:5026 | 1.04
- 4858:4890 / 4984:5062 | 1.13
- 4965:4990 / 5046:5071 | 0.94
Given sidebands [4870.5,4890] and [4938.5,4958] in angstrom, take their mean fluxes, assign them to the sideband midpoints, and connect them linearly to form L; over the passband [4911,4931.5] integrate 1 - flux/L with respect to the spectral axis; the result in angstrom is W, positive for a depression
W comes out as 0.7 angstrom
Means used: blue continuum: 72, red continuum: 83.1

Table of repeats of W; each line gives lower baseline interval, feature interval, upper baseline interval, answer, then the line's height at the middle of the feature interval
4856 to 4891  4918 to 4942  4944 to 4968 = 0.96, 78.5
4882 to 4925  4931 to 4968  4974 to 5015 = -1.90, 78.3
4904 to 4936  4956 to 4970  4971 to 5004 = -0.76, 78.5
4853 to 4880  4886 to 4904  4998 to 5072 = -3.45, 68.1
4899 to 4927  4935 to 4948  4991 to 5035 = -1.34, 76.2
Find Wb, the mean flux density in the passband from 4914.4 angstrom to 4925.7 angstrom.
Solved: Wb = 71.9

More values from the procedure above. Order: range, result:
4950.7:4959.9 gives 80.5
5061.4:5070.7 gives 77.5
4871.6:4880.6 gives 72.4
